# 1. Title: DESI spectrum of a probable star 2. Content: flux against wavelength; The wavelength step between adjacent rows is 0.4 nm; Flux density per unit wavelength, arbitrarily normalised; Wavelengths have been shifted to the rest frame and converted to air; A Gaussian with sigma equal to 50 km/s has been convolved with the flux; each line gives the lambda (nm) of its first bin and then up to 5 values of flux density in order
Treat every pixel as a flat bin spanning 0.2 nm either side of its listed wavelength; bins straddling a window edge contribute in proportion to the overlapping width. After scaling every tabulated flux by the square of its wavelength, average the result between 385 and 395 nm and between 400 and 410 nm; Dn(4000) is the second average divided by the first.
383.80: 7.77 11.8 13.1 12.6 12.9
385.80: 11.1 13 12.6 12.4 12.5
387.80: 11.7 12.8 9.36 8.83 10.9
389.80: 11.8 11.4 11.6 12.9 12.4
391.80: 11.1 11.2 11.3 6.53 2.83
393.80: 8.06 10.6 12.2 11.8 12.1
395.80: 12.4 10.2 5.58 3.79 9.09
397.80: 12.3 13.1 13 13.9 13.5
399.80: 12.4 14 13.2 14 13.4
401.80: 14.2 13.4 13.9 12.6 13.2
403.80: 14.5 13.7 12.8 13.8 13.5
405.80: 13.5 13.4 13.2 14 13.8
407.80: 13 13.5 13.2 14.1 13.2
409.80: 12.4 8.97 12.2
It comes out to 1.33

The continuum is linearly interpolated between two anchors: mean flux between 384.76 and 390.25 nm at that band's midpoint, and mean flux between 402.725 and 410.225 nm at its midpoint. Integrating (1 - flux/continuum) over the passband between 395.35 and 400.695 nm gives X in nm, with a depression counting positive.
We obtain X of 0.57 nm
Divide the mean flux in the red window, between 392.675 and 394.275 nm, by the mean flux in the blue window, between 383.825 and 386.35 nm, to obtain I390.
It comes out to 0.58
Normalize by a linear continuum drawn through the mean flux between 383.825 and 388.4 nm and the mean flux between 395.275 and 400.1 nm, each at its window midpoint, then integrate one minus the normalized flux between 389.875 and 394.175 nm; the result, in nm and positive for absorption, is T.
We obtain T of 0.60 nm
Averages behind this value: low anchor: 12.2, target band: 10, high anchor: 11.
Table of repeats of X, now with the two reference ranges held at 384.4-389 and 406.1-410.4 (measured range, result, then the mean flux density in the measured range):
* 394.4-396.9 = 0.399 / 10.4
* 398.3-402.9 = -0.315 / 13.5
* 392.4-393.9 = 0.633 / 7.12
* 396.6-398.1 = 0.501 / 8.33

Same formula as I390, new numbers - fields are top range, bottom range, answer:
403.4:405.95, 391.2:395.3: 1.38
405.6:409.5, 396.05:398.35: 1.52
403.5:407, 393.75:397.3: 1.40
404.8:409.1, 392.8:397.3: 1.55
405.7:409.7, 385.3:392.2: 1.15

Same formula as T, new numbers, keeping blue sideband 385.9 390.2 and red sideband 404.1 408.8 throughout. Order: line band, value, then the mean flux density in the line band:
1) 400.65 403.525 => -0.12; 13.5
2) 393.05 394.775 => 0.56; 8.2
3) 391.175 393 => 0.15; 11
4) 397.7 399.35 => -0.07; 13.2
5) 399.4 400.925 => -0.06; 13.3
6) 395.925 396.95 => 0.40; 7.62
